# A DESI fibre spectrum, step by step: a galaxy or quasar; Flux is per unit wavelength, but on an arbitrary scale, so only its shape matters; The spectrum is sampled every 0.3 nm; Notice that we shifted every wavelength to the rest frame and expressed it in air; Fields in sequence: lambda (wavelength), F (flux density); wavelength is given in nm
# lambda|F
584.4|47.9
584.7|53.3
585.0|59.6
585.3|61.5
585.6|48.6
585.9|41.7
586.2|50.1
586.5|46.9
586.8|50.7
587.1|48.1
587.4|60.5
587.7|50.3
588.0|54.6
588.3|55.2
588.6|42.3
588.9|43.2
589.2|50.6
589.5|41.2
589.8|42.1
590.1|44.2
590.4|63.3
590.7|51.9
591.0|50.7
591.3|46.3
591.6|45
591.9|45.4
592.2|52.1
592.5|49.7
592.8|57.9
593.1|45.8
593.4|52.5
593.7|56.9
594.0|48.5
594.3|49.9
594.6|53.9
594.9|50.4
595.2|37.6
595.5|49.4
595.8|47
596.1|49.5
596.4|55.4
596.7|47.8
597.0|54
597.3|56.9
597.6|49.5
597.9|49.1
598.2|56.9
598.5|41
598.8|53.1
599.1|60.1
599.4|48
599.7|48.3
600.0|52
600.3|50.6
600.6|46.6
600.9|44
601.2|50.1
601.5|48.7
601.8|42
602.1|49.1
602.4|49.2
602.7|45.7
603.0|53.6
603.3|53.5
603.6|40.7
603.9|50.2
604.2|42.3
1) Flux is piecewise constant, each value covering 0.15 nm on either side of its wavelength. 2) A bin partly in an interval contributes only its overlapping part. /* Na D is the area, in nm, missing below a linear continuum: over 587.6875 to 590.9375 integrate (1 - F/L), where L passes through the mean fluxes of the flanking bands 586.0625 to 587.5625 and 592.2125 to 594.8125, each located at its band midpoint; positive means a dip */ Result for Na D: 0.16 nm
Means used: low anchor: 51.3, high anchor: 51.9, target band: 49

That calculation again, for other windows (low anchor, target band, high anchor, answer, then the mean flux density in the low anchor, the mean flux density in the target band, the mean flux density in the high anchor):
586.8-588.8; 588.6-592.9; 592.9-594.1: 0.24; 51.5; 48.5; 51.3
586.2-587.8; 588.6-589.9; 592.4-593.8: 0.19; 51.2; 44.1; 52.5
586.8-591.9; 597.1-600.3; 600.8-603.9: -0.22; 49.3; 51.5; 47.8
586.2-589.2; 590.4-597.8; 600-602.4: -0.21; 50.2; 50.4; 47.7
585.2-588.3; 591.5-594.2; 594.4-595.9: -0.10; 51.3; 50.5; 47.8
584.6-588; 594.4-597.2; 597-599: 0.11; 52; 49.6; 51.5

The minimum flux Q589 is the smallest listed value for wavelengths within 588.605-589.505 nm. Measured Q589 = 41.2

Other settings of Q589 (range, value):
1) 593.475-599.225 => 37.6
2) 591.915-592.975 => 49.7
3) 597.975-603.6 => 40.7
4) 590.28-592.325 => 45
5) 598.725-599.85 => 48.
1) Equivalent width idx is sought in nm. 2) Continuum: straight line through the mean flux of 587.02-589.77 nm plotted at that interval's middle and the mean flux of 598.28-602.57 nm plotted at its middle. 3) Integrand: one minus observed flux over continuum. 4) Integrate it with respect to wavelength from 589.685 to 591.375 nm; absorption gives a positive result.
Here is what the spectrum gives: -0.03 nm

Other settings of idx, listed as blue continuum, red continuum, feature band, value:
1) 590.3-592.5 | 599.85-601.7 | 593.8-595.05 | -0.03 nm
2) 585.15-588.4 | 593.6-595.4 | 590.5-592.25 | 0.05 nm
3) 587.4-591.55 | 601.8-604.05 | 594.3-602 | -0.15 nm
